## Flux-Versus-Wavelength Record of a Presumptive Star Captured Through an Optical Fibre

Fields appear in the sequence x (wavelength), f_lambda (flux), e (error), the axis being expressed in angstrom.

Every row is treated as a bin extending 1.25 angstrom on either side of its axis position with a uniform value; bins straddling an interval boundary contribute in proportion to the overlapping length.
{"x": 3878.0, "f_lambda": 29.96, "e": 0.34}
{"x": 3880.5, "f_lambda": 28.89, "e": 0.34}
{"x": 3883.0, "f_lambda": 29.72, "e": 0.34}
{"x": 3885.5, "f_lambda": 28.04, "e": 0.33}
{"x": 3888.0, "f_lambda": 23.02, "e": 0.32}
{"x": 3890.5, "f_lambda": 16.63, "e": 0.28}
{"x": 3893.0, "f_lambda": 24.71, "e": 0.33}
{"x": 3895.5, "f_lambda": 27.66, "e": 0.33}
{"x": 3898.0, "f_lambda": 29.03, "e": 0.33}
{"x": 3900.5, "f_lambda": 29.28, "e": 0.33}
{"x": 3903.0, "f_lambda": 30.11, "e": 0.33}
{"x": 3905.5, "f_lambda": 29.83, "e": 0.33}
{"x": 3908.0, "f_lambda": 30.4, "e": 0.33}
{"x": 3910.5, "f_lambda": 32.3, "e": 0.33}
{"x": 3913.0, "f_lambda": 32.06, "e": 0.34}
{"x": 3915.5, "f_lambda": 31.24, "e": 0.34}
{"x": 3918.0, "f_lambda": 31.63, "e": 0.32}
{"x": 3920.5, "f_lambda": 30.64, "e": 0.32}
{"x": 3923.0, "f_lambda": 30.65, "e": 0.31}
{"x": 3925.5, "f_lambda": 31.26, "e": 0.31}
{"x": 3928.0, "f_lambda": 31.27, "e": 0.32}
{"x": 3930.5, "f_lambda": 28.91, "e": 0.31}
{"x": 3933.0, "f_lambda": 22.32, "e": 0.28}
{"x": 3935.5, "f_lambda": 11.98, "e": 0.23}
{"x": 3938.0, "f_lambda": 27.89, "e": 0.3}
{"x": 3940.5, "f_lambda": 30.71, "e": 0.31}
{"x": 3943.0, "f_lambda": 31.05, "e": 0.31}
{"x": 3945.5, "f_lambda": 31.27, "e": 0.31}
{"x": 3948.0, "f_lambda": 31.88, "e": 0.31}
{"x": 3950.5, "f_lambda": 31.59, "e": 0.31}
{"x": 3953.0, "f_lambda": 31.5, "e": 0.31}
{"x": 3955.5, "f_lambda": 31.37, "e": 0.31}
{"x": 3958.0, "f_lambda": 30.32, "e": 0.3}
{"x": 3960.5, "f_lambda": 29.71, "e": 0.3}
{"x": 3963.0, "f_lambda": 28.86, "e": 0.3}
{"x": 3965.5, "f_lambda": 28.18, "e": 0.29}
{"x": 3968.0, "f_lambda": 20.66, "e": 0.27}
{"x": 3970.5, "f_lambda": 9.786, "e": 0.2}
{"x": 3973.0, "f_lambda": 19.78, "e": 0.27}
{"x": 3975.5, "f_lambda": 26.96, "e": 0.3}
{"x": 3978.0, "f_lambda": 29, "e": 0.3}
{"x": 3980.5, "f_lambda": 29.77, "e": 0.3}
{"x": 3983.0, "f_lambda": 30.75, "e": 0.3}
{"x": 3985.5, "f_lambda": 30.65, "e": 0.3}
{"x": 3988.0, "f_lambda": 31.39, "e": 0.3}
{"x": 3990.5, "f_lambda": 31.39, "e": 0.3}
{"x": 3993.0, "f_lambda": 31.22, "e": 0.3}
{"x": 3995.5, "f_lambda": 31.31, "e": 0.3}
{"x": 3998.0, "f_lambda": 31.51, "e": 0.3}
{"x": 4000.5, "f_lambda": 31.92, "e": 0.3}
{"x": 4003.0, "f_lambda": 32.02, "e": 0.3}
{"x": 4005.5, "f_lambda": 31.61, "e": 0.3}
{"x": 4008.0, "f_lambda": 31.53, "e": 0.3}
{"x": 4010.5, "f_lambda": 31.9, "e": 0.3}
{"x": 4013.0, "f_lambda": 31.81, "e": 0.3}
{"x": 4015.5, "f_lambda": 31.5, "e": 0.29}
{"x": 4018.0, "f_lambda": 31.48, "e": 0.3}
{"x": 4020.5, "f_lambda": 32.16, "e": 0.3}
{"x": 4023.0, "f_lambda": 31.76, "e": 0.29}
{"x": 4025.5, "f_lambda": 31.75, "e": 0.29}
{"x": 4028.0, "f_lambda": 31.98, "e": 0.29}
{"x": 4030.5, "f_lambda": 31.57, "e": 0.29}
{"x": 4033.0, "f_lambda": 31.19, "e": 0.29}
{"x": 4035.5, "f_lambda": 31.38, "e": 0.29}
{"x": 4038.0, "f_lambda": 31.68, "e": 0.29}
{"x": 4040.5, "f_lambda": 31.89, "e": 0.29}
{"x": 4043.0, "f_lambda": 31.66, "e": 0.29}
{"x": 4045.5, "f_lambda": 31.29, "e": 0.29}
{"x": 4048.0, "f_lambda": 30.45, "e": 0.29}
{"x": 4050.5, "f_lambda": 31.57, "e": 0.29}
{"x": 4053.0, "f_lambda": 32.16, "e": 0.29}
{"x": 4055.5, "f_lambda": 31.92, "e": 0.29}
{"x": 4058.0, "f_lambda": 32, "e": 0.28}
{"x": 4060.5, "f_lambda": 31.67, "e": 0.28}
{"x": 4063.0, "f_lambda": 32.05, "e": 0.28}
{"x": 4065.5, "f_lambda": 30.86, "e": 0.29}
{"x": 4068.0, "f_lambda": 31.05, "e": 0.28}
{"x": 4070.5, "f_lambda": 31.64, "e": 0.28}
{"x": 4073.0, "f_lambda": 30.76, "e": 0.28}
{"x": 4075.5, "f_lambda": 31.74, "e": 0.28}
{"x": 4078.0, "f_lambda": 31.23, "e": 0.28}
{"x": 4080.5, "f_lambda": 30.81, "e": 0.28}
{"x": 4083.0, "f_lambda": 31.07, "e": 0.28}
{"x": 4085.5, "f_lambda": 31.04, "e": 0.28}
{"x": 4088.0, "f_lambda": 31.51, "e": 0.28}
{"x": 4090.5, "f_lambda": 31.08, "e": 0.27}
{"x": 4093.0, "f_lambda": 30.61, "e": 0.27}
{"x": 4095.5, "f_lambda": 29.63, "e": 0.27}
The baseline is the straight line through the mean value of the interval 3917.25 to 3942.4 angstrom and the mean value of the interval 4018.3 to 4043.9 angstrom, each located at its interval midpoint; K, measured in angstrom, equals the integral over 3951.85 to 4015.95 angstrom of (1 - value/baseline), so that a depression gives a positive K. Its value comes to 1.76 angstrom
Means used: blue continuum 27.7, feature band 29.1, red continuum 31.7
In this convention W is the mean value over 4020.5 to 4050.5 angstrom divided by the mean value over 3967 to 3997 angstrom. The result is 1.2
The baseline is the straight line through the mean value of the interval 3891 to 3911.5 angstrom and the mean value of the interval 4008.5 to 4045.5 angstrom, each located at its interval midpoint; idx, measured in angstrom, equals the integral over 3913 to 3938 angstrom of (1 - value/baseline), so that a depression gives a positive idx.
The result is 1.1 angstrom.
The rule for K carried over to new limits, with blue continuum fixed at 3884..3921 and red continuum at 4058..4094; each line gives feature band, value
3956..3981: 3.5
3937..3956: -1.2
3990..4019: -1.5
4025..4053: -0.8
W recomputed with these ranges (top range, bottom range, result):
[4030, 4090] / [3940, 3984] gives 1.13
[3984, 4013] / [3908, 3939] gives 1.10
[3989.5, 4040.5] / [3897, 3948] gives 1.08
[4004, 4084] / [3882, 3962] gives 1.10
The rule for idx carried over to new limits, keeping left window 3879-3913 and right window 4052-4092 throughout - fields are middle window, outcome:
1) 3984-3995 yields -0.53 angstrom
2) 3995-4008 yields -0.74 angstrom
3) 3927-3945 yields 1.39 angstrom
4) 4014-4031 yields -0.76 angstrom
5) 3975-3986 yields 0.02 angstrom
